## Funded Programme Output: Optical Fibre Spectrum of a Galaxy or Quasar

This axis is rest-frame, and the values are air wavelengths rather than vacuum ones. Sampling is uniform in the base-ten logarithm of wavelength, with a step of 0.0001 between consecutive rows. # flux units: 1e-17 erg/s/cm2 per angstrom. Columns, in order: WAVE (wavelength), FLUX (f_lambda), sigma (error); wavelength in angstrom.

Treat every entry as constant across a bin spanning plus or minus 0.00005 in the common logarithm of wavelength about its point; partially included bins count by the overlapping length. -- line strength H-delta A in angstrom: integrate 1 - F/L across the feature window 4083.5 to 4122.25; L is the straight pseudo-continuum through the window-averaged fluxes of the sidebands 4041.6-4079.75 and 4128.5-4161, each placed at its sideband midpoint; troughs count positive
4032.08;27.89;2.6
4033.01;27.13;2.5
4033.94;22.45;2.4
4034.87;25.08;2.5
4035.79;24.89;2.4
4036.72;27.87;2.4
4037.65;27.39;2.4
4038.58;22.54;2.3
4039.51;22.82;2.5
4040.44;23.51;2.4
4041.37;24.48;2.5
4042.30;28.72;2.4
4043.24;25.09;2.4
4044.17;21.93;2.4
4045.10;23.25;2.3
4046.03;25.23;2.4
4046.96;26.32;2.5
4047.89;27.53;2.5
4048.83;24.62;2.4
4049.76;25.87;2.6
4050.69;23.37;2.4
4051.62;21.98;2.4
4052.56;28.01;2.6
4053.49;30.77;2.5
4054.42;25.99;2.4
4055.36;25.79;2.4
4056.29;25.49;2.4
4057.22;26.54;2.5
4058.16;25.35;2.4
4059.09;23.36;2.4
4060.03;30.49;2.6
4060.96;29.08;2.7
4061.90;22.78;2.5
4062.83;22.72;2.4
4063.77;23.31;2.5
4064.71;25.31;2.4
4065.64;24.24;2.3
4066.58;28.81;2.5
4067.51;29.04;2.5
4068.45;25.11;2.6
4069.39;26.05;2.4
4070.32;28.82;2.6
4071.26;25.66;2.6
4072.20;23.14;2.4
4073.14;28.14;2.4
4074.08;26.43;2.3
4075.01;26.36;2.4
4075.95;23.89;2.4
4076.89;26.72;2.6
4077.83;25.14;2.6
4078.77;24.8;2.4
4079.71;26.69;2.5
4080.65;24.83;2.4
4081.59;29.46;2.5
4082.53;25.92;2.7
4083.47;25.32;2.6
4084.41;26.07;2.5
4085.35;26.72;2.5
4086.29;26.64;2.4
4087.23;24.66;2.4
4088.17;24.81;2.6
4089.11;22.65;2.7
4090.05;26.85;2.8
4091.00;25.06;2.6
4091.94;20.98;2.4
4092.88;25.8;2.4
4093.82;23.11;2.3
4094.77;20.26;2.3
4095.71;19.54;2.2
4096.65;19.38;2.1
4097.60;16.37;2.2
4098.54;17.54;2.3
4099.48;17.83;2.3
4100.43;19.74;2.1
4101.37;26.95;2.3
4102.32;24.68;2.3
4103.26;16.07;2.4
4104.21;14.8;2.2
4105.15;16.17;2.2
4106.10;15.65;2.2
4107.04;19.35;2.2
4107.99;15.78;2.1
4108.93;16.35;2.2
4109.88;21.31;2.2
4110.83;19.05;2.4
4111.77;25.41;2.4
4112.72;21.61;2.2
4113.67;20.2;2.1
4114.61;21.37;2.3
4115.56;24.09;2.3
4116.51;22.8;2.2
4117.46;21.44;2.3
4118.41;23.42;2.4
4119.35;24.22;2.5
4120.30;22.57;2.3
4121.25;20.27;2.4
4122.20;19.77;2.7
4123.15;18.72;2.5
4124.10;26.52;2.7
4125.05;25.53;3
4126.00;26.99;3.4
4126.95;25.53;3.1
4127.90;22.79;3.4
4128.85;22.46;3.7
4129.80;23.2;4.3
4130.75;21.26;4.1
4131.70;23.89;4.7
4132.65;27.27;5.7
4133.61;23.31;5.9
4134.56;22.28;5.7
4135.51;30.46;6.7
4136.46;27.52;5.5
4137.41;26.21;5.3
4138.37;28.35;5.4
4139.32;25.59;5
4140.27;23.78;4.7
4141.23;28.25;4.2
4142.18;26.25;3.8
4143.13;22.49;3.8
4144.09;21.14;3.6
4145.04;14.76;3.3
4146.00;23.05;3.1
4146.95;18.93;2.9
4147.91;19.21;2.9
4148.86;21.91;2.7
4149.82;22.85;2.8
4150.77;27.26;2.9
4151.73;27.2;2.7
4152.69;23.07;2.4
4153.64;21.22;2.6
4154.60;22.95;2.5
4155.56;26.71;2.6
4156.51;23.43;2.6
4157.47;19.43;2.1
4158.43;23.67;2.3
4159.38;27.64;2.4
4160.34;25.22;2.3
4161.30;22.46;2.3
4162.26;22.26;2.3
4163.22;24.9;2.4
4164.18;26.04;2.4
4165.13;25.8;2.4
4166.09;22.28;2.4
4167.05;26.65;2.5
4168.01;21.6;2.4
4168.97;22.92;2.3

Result 5.28 angstrom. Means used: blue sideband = 25.8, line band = 21.5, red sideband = 23.9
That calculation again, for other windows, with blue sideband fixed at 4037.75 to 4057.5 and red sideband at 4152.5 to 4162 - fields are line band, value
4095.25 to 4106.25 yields 2.5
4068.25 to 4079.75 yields -0.5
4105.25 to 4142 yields 1.7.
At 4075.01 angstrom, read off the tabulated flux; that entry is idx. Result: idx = 26.36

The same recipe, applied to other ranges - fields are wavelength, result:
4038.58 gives 22.54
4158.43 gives 23.67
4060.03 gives 30.49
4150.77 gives 27.26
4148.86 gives 21.91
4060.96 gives 29.08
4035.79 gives 24.89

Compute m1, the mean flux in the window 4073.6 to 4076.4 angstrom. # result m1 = 25.6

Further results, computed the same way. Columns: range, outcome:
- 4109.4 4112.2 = 21.9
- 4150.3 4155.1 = 24.3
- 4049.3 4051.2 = 24.6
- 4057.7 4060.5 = 26.5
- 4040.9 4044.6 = 25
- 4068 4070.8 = 26.7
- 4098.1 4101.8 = 20.5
